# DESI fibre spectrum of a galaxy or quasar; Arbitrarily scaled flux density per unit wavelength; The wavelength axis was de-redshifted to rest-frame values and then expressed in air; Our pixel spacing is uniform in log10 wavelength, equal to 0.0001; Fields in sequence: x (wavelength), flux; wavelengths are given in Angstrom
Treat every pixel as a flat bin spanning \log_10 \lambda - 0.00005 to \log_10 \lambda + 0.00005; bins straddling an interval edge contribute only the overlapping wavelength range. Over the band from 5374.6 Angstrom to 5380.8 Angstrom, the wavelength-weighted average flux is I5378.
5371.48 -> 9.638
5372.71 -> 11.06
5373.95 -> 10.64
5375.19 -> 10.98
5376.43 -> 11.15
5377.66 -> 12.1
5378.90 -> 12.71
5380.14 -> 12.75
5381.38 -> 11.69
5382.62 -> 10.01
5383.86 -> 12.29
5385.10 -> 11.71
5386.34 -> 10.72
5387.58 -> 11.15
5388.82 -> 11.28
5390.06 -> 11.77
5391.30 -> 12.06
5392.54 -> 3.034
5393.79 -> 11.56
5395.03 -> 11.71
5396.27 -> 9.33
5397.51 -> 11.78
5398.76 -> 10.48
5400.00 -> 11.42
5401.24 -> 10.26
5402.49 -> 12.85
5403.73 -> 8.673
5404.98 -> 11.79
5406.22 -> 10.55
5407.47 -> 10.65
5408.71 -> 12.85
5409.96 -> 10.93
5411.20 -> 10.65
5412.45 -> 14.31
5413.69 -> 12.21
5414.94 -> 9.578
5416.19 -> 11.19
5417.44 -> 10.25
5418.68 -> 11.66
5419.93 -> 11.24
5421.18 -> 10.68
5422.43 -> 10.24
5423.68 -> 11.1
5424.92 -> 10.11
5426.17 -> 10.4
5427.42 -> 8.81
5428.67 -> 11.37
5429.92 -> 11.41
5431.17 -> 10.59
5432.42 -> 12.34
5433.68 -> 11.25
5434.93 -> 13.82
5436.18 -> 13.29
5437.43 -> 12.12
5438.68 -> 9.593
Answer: 11.9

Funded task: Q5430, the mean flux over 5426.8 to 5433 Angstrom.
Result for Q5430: 10.9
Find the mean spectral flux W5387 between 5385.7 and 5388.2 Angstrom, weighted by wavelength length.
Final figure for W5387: 10.9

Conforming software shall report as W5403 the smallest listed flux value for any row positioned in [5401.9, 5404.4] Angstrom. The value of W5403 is 8.673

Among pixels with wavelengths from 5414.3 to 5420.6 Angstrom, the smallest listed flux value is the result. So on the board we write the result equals 9.578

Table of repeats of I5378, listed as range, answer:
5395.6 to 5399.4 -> 10.6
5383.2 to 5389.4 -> 11.4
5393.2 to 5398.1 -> 11.1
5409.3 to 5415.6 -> 11.5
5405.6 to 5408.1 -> 10.6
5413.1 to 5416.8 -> 11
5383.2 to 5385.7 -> 12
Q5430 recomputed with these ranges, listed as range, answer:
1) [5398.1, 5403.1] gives 11.2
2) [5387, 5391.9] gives 11.6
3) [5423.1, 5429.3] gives 10.4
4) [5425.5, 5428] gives 9.62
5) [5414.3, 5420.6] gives 10.8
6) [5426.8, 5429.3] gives 10.1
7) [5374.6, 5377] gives 11.1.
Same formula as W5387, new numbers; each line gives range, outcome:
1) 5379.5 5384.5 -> 11.7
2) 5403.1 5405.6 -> 10.2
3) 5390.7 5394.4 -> 8.84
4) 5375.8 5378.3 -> 11.7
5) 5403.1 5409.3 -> 10.9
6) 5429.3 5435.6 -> 11.9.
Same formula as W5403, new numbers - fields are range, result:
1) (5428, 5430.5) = 11.37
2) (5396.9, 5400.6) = 10.48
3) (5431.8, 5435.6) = 11.25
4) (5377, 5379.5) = 12.1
